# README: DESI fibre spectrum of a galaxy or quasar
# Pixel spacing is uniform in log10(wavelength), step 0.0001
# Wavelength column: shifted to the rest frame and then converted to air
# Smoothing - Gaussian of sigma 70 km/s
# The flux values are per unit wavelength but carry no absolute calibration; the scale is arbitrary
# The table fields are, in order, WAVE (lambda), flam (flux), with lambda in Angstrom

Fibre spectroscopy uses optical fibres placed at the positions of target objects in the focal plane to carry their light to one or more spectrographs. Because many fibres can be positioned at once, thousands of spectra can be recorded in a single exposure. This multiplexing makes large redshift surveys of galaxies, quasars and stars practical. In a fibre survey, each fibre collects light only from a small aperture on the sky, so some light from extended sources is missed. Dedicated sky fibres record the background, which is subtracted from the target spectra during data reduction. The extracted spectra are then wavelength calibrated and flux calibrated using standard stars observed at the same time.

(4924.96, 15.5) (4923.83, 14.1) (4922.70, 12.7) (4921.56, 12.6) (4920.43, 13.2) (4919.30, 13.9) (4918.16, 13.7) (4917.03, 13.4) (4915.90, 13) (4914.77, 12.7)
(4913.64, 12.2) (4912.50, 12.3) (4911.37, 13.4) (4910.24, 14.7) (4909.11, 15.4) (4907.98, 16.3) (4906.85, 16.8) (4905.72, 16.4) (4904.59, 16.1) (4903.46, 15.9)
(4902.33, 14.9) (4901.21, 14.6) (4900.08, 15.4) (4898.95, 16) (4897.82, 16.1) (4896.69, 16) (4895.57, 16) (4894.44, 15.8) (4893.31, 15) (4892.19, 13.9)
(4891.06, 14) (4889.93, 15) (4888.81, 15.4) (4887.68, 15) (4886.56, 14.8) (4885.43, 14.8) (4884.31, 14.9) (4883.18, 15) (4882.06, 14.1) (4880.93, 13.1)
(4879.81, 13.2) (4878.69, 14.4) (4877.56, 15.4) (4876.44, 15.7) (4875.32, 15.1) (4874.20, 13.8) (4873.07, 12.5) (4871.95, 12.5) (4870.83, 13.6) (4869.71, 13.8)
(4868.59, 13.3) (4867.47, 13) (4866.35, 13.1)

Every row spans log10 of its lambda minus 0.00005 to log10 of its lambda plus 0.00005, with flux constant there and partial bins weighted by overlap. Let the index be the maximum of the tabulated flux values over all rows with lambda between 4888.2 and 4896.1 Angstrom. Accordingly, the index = 16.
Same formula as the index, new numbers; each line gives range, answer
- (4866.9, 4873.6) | 13.8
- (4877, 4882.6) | 15.4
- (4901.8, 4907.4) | 16.8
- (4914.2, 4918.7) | 13.7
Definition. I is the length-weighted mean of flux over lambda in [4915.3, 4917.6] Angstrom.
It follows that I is 13.2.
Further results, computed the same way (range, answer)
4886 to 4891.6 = 14.9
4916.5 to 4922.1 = 13.4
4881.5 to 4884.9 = 14.7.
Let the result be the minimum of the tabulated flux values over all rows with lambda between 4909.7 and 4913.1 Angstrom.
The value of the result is 12.3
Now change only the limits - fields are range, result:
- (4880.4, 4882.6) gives 13.1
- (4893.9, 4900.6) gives 15.4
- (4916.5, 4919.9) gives 13.4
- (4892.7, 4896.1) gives 15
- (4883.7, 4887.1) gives 14.8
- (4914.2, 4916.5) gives 12.7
